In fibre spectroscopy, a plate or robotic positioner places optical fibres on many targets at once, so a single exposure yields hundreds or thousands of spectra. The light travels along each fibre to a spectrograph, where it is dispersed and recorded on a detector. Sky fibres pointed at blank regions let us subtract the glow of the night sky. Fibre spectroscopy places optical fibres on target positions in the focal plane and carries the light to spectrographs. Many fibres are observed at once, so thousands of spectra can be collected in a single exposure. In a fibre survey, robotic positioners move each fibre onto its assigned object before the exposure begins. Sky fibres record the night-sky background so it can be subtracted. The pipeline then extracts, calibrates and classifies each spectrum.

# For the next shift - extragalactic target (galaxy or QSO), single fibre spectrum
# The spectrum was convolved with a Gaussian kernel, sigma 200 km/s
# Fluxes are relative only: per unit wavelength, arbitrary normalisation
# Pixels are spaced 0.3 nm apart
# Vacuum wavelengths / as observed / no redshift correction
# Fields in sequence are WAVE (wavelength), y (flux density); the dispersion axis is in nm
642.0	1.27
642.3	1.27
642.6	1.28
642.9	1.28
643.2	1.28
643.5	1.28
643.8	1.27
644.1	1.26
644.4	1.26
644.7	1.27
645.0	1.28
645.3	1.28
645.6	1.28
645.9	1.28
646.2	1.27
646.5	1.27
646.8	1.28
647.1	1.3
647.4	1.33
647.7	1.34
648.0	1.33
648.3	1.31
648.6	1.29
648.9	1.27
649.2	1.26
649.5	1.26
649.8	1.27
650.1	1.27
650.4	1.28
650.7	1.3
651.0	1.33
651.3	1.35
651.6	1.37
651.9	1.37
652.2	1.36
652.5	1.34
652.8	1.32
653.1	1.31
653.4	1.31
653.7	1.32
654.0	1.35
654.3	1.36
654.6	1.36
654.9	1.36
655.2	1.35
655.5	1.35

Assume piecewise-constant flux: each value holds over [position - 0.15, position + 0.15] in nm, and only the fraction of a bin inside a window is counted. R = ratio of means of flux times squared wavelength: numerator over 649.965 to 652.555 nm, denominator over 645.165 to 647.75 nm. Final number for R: 1.05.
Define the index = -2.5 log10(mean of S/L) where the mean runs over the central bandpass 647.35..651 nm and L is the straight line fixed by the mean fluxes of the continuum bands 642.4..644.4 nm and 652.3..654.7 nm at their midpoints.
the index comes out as 0.012 mag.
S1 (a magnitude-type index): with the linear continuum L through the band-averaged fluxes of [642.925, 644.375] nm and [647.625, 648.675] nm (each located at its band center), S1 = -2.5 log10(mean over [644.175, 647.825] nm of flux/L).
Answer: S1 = 0.01 mag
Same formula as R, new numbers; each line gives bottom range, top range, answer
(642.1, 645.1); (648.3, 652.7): 1.05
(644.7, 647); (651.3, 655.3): 1.08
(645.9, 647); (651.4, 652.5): 1.09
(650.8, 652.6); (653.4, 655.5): 1.00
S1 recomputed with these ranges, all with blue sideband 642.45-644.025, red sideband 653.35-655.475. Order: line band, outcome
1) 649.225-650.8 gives 0.04 mag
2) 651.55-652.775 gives -0.02 mag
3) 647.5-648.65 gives -0.01 mag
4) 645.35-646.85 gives 0.02 mag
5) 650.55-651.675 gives -0.01 mag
